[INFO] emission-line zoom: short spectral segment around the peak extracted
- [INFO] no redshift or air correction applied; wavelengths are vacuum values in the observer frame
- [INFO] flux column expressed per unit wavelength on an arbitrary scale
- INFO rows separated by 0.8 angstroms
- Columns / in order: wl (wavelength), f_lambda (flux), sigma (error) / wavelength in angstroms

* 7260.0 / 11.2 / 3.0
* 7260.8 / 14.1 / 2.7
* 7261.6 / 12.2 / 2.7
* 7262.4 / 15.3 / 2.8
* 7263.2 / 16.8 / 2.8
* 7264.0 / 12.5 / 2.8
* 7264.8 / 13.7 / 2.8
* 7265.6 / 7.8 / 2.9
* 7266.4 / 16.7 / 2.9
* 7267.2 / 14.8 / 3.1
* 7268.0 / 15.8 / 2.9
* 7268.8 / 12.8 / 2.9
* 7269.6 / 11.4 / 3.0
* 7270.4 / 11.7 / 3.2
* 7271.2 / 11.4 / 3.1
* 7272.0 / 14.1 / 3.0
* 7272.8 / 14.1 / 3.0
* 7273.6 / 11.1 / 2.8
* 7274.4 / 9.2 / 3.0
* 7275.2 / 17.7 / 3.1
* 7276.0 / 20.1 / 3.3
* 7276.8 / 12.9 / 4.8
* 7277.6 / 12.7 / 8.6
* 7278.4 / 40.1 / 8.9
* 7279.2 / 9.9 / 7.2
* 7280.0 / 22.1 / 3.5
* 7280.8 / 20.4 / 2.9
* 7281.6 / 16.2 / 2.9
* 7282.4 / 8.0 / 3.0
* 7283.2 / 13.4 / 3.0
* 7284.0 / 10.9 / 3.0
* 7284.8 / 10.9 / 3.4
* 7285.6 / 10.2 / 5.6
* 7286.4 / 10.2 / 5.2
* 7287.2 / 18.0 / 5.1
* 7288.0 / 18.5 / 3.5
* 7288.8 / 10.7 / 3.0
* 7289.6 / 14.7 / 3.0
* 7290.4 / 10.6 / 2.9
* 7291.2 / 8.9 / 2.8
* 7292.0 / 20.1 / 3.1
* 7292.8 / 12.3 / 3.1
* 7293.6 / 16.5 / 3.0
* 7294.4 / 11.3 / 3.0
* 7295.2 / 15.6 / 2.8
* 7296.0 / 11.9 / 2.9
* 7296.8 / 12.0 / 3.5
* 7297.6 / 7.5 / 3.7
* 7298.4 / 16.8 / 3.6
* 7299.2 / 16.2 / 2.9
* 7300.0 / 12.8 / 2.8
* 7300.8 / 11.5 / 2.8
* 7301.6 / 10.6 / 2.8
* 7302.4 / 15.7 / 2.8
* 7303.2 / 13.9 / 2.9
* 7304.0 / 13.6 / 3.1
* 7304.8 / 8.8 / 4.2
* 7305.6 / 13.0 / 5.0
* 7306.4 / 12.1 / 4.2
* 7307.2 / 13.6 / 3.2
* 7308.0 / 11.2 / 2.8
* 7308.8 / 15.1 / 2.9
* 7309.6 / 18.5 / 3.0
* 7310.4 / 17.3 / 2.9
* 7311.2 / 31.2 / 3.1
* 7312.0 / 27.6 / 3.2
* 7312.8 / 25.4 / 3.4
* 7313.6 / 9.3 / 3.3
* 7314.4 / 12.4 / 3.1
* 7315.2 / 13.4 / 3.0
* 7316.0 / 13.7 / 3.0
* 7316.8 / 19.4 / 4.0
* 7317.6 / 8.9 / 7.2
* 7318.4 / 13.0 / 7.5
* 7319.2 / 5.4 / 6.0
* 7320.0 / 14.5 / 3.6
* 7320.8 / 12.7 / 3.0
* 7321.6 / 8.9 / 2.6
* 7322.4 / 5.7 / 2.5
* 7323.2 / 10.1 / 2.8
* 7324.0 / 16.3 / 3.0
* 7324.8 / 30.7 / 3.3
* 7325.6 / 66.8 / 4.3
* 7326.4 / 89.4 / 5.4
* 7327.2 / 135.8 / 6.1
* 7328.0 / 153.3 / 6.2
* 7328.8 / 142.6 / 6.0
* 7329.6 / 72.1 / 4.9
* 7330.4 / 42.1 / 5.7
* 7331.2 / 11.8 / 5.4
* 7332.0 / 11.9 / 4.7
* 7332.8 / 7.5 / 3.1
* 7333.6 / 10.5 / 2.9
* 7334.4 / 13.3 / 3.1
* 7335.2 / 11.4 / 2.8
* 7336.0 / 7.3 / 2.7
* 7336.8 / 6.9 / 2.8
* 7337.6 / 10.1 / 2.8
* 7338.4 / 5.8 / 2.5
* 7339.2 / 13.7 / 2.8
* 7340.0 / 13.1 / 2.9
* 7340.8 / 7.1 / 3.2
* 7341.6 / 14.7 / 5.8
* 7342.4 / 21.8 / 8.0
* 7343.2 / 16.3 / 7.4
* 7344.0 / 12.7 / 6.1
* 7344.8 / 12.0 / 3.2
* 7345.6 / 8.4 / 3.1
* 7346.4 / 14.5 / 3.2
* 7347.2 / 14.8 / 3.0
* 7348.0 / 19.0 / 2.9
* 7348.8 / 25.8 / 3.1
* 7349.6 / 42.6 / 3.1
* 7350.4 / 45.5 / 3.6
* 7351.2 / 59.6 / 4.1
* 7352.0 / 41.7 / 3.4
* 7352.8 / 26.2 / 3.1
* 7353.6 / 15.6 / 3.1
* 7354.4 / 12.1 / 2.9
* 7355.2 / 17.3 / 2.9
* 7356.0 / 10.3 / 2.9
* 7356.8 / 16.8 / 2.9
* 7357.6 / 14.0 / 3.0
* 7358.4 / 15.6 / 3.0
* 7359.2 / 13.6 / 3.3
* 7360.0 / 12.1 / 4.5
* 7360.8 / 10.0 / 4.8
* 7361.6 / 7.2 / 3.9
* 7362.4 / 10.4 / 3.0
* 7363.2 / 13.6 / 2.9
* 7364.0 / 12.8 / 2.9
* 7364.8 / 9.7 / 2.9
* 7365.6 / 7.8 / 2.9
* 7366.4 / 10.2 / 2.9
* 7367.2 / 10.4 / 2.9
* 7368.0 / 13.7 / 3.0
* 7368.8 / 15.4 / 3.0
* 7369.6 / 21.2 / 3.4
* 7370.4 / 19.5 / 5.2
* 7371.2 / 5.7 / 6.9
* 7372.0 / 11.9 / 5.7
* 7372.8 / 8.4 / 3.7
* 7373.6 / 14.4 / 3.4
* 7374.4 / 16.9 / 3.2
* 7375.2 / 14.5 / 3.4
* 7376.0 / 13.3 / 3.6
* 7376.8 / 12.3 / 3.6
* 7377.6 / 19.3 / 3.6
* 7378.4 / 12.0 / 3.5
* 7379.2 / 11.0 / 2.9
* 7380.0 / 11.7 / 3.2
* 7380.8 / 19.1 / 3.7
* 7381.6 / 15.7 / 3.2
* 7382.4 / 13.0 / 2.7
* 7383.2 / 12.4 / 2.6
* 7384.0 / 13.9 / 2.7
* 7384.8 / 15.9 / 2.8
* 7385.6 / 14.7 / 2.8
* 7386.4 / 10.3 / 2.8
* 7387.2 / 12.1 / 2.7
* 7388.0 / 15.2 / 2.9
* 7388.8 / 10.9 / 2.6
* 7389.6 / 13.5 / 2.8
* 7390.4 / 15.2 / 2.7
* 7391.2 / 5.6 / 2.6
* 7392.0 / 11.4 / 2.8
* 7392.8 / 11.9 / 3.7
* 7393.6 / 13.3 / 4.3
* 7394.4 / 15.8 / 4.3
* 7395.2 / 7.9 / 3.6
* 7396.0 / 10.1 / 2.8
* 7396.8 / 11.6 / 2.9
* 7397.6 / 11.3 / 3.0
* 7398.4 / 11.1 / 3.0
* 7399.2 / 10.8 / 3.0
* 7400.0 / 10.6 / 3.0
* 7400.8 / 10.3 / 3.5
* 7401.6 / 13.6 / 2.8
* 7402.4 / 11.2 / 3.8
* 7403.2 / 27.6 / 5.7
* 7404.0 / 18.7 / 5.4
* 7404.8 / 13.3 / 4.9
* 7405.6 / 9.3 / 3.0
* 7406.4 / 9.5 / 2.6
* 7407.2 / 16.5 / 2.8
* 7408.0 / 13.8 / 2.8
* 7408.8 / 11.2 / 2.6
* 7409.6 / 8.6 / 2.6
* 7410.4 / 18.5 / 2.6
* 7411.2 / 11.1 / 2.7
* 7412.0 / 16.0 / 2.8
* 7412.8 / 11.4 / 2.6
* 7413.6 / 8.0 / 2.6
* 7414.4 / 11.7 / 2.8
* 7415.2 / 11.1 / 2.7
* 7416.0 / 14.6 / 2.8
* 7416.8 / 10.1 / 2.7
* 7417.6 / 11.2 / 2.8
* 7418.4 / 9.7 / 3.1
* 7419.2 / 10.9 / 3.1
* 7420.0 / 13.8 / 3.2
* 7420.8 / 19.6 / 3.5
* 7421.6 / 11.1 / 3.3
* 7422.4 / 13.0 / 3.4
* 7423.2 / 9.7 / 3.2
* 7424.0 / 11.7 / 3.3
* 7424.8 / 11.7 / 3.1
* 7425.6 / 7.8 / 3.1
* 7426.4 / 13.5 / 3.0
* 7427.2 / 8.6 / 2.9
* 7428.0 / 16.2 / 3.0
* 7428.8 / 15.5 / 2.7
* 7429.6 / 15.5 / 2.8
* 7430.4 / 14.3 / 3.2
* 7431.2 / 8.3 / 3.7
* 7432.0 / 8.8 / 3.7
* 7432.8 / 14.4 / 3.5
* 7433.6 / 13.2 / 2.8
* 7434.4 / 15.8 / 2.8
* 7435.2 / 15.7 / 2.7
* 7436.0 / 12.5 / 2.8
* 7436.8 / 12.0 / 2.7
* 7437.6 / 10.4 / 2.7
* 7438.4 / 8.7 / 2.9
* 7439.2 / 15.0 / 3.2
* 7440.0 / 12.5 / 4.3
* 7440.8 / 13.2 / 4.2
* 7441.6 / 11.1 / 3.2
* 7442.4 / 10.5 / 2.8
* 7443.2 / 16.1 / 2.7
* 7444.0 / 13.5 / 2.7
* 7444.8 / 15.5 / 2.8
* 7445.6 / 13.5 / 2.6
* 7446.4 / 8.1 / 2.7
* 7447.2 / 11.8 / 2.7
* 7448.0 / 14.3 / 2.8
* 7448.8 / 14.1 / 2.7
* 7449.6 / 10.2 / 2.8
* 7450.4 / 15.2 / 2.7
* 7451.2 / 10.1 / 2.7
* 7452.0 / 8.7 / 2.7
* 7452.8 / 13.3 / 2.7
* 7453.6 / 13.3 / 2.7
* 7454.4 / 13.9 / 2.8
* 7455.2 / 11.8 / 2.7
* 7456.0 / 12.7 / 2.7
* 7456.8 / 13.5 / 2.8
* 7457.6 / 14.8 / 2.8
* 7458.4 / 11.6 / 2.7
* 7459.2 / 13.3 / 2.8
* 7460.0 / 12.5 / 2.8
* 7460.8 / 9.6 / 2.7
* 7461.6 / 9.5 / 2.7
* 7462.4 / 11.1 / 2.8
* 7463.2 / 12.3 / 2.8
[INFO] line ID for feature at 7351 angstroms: [N II]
